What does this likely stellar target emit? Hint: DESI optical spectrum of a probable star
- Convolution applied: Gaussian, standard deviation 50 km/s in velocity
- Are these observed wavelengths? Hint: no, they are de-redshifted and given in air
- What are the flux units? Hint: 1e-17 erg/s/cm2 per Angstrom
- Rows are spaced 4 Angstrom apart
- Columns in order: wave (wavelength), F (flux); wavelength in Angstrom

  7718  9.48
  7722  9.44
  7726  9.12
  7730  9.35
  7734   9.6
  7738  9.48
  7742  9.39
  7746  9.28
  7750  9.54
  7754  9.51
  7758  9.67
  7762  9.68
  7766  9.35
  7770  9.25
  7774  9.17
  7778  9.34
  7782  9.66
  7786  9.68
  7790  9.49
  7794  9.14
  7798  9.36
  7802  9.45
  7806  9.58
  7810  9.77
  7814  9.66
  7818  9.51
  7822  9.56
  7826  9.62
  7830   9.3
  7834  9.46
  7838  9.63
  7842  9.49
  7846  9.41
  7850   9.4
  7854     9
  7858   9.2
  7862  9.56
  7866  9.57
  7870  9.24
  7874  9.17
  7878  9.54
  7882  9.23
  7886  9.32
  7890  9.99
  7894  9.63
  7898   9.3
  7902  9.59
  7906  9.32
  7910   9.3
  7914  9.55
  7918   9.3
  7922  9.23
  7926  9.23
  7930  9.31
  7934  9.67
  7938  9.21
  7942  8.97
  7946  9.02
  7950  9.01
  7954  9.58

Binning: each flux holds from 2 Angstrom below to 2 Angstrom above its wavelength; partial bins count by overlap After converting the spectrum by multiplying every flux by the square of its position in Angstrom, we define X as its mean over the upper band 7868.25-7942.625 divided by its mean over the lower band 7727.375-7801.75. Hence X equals 1.0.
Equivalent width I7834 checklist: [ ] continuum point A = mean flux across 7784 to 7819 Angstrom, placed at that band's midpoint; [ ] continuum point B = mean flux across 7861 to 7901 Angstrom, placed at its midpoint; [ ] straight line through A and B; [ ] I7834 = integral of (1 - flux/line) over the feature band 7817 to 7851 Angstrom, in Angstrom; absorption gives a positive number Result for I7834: 0.0 Angstrom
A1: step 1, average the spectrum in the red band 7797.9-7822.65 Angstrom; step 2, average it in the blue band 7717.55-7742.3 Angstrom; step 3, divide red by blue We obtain 1.02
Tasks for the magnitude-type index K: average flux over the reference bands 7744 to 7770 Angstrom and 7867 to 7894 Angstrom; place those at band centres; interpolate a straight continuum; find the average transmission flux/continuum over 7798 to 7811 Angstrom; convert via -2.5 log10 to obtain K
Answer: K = -0.01 mag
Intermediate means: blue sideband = 9.49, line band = 9.55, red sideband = 9.44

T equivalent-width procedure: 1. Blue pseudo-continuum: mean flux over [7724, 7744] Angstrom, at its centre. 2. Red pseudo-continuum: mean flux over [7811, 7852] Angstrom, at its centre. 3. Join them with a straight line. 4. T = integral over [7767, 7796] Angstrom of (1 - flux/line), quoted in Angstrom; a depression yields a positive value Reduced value 0.2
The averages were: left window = 9.39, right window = 9.51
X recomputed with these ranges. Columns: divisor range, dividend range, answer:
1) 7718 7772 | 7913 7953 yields 1.03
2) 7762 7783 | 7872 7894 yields 1.04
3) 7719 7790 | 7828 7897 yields 1.03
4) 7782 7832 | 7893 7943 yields 1.01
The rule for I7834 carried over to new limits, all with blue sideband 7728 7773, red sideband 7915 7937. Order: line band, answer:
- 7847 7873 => 0.2 Angstrom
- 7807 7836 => -0.4 Angstrom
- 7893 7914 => -0.1 Angstrom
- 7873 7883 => 0.0 Angstrom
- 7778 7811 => -0.2 Angstrom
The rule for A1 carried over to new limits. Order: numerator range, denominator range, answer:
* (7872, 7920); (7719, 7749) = 1.01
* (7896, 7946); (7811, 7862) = 0.99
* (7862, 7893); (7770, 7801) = 1.01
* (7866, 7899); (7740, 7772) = 1.00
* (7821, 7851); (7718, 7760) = 1.00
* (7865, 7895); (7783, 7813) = 0.99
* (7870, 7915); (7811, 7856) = 1.00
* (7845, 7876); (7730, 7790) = 0.98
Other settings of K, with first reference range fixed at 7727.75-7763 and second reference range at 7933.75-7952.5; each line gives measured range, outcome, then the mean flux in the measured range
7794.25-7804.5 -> 0.003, 9.37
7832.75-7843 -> -0.024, 9.54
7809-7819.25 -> -0.031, 9.64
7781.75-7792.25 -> -0.020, 9.59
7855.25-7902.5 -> -0.021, 9.43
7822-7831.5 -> -0.016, 9.49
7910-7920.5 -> -0.024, 9.39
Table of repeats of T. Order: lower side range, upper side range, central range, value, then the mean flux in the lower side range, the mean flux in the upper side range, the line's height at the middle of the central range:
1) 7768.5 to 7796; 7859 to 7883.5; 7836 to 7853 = -0.1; 9.39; 9.38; 9.38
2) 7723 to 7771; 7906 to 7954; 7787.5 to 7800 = 0.1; 9.44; 9.27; 9.4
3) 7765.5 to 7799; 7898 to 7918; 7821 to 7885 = 0.0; 9.38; 9.41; 9.4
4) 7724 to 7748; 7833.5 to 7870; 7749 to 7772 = -0.3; 9.37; 9.4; 9.38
